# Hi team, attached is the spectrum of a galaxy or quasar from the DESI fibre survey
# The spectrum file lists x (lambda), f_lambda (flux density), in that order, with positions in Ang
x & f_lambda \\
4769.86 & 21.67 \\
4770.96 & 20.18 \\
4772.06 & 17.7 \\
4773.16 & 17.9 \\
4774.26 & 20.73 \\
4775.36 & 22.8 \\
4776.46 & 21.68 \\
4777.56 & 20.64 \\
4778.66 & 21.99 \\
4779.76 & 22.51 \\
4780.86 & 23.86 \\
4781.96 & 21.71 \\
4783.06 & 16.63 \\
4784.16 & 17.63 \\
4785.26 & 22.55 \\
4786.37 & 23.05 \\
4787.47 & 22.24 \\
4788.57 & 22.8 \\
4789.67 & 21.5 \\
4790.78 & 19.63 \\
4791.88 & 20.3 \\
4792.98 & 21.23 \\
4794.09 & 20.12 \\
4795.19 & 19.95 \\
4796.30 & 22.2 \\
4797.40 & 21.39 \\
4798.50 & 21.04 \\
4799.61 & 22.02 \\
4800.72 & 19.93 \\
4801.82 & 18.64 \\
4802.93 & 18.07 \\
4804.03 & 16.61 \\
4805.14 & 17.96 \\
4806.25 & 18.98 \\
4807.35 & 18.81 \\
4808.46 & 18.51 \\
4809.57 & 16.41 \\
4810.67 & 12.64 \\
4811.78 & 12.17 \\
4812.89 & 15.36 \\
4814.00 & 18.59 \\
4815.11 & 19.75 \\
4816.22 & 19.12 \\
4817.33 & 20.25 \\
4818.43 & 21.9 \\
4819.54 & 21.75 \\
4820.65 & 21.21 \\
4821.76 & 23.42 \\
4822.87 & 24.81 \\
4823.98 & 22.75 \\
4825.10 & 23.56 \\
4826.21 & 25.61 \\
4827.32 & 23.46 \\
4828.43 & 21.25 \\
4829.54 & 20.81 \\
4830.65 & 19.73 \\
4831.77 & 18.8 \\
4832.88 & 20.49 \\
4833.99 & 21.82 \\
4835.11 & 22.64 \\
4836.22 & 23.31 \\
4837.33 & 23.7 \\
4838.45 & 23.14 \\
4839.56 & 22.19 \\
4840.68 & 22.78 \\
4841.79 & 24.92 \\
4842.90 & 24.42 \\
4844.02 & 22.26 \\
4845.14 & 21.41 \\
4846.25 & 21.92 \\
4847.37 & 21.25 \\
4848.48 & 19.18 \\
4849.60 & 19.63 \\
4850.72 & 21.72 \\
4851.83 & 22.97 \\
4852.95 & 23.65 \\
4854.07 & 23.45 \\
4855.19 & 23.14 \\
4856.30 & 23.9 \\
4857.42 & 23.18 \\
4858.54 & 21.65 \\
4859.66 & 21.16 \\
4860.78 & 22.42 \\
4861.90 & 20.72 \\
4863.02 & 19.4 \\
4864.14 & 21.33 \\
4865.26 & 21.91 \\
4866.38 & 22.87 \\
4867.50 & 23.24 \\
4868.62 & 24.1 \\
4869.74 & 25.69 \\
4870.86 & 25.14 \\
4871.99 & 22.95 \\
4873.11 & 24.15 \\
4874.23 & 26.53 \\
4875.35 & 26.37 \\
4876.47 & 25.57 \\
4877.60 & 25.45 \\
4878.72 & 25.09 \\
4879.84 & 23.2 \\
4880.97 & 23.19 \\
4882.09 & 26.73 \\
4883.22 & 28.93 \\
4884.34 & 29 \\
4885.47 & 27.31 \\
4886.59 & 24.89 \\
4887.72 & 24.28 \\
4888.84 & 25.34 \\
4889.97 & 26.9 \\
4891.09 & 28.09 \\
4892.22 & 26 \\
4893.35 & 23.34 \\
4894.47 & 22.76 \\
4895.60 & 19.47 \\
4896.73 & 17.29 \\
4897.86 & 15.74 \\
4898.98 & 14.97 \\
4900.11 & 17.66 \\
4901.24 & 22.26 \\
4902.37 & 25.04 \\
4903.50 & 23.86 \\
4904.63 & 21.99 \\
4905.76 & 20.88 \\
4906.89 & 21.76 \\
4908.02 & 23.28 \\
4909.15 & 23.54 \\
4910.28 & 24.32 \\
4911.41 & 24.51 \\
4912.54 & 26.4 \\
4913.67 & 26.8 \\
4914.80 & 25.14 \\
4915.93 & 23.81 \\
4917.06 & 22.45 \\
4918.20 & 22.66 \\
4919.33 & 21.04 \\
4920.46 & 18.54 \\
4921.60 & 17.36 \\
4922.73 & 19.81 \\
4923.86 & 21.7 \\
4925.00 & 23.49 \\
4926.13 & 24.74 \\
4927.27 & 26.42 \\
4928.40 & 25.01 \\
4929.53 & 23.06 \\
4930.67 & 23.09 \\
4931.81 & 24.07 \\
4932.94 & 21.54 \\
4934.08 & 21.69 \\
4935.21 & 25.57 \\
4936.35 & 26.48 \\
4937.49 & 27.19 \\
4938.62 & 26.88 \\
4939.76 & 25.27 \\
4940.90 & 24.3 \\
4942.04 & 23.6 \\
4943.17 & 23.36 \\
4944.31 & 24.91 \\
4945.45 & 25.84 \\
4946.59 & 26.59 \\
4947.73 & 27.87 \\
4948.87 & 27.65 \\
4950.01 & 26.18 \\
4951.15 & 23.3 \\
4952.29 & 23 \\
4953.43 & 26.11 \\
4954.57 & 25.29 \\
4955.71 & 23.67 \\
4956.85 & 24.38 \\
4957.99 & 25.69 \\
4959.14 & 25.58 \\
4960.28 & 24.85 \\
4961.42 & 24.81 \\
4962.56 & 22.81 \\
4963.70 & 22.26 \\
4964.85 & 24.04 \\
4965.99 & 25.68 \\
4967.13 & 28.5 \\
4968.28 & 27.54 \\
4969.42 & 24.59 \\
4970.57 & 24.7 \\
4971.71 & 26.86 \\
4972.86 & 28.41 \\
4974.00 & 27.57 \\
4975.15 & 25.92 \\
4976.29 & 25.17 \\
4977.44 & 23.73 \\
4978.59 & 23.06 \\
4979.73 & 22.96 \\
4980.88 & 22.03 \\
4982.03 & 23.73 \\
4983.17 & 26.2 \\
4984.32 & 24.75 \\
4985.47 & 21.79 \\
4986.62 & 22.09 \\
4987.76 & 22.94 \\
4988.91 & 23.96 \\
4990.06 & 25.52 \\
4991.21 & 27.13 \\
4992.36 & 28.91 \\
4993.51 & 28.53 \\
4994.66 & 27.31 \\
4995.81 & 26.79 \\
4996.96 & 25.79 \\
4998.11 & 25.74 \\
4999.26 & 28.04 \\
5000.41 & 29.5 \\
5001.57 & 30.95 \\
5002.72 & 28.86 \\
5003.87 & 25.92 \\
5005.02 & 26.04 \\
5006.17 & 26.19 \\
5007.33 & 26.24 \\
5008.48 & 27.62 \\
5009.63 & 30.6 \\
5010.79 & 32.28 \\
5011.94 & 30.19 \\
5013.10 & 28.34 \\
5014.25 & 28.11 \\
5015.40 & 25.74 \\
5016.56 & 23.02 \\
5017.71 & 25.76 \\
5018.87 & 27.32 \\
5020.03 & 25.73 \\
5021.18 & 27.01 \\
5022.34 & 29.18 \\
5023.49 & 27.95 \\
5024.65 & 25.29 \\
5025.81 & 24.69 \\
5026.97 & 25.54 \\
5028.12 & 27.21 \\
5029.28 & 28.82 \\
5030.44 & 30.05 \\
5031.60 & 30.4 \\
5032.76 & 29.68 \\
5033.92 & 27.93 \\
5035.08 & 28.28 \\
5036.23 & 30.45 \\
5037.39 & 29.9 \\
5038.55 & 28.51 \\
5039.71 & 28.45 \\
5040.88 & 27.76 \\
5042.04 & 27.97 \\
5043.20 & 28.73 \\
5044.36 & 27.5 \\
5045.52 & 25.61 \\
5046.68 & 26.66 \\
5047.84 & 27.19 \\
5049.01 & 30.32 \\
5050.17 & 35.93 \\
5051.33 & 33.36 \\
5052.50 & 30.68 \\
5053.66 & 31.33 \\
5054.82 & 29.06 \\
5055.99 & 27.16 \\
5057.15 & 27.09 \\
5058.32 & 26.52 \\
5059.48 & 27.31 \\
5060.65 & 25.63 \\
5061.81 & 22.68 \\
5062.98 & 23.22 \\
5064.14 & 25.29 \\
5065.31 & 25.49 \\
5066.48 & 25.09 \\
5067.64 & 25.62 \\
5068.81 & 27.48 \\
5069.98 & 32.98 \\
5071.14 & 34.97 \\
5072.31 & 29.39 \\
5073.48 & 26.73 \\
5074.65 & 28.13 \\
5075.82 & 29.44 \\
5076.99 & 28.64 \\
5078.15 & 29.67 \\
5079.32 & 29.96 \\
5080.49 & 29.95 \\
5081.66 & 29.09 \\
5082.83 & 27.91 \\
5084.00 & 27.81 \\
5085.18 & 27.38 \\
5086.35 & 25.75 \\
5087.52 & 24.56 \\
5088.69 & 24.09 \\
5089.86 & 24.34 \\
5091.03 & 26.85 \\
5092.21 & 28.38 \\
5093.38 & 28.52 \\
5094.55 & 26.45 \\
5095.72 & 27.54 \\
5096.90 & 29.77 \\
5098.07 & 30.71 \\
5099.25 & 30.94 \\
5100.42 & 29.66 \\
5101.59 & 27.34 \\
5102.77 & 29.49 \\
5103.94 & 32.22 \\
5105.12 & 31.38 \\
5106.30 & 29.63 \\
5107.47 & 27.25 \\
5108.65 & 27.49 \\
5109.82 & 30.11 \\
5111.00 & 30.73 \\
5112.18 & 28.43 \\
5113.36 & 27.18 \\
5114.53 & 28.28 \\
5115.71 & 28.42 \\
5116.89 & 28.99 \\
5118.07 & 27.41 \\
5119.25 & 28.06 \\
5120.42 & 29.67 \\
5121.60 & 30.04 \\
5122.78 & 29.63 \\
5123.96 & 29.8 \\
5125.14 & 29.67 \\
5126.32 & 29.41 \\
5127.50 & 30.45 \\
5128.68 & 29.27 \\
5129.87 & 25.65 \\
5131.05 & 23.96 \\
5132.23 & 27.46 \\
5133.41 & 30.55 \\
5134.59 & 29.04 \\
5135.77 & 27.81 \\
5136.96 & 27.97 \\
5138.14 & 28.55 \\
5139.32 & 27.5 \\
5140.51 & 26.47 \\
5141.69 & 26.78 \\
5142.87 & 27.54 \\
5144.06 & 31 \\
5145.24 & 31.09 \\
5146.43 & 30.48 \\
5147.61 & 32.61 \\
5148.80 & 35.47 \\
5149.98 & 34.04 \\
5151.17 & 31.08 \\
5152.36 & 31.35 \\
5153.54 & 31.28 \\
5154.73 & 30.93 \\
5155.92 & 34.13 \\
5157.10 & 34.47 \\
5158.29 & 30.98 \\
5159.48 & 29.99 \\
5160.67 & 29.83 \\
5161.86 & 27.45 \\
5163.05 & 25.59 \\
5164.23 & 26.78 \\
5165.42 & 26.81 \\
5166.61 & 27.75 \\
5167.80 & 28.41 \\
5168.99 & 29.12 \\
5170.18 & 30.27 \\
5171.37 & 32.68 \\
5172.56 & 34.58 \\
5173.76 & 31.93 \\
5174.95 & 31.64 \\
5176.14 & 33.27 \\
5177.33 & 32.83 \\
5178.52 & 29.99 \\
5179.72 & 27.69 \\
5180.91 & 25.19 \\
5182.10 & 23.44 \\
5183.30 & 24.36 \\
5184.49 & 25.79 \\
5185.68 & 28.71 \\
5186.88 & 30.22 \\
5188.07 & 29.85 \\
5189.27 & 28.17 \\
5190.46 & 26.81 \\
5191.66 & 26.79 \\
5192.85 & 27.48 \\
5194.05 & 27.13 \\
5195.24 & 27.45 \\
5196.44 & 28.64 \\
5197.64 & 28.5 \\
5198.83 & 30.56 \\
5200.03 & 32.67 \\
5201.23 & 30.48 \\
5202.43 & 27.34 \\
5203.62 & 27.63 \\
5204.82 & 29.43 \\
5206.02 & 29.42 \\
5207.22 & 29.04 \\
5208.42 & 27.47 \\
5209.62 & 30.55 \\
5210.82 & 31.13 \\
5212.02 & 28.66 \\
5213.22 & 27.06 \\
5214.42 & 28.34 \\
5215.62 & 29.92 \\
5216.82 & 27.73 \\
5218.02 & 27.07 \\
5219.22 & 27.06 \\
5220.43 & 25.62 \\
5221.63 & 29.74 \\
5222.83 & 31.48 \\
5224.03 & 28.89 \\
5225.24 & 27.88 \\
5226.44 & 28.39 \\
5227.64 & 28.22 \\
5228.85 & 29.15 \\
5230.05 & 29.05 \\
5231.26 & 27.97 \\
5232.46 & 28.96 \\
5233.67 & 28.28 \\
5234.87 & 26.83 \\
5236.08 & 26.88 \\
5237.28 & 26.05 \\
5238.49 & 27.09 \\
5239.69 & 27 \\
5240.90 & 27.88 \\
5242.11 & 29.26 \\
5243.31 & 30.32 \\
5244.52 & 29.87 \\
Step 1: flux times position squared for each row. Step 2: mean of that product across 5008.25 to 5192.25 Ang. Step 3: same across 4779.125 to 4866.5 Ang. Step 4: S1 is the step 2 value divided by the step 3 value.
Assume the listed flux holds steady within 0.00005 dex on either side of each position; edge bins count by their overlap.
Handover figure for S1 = 1.5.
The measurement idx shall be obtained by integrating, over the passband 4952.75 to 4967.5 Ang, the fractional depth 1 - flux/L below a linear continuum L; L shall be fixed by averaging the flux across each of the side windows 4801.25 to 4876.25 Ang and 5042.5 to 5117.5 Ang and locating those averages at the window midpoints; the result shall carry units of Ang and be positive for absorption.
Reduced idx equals 0.0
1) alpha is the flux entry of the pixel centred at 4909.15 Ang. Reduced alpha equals 23.54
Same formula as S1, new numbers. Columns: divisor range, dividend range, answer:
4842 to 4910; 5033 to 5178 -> 1.37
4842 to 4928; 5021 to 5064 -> 1.30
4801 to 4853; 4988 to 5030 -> 1.42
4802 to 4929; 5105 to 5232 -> 1.47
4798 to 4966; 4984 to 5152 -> 1.33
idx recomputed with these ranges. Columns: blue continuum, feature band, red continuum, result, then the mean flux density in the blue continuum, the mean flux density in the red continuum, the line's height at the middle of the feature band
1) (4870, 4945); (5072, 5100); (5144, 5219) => -0.5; 23.7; 29.5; 27.5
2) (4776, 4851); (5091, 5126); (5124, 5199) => -1.4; 20.8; 29.2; 28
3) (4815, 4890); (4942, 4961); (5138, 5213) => -0.1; 23.1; 29.4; 25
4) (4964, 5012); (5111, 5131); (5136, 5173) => 0.4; 26.2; 30.1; 29.3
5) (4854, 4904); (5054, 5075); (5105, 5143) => 0.0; 23.5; 28.5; 27.3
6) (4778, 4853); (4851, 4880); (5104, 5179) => -1.6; 20.8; 29.7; 22.2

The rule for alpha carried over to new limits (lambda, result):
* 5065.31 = 25.49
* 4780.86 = 23.86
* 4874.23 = 26.53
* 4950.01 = 26.18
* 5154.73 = 30.93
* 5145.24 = 31.09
